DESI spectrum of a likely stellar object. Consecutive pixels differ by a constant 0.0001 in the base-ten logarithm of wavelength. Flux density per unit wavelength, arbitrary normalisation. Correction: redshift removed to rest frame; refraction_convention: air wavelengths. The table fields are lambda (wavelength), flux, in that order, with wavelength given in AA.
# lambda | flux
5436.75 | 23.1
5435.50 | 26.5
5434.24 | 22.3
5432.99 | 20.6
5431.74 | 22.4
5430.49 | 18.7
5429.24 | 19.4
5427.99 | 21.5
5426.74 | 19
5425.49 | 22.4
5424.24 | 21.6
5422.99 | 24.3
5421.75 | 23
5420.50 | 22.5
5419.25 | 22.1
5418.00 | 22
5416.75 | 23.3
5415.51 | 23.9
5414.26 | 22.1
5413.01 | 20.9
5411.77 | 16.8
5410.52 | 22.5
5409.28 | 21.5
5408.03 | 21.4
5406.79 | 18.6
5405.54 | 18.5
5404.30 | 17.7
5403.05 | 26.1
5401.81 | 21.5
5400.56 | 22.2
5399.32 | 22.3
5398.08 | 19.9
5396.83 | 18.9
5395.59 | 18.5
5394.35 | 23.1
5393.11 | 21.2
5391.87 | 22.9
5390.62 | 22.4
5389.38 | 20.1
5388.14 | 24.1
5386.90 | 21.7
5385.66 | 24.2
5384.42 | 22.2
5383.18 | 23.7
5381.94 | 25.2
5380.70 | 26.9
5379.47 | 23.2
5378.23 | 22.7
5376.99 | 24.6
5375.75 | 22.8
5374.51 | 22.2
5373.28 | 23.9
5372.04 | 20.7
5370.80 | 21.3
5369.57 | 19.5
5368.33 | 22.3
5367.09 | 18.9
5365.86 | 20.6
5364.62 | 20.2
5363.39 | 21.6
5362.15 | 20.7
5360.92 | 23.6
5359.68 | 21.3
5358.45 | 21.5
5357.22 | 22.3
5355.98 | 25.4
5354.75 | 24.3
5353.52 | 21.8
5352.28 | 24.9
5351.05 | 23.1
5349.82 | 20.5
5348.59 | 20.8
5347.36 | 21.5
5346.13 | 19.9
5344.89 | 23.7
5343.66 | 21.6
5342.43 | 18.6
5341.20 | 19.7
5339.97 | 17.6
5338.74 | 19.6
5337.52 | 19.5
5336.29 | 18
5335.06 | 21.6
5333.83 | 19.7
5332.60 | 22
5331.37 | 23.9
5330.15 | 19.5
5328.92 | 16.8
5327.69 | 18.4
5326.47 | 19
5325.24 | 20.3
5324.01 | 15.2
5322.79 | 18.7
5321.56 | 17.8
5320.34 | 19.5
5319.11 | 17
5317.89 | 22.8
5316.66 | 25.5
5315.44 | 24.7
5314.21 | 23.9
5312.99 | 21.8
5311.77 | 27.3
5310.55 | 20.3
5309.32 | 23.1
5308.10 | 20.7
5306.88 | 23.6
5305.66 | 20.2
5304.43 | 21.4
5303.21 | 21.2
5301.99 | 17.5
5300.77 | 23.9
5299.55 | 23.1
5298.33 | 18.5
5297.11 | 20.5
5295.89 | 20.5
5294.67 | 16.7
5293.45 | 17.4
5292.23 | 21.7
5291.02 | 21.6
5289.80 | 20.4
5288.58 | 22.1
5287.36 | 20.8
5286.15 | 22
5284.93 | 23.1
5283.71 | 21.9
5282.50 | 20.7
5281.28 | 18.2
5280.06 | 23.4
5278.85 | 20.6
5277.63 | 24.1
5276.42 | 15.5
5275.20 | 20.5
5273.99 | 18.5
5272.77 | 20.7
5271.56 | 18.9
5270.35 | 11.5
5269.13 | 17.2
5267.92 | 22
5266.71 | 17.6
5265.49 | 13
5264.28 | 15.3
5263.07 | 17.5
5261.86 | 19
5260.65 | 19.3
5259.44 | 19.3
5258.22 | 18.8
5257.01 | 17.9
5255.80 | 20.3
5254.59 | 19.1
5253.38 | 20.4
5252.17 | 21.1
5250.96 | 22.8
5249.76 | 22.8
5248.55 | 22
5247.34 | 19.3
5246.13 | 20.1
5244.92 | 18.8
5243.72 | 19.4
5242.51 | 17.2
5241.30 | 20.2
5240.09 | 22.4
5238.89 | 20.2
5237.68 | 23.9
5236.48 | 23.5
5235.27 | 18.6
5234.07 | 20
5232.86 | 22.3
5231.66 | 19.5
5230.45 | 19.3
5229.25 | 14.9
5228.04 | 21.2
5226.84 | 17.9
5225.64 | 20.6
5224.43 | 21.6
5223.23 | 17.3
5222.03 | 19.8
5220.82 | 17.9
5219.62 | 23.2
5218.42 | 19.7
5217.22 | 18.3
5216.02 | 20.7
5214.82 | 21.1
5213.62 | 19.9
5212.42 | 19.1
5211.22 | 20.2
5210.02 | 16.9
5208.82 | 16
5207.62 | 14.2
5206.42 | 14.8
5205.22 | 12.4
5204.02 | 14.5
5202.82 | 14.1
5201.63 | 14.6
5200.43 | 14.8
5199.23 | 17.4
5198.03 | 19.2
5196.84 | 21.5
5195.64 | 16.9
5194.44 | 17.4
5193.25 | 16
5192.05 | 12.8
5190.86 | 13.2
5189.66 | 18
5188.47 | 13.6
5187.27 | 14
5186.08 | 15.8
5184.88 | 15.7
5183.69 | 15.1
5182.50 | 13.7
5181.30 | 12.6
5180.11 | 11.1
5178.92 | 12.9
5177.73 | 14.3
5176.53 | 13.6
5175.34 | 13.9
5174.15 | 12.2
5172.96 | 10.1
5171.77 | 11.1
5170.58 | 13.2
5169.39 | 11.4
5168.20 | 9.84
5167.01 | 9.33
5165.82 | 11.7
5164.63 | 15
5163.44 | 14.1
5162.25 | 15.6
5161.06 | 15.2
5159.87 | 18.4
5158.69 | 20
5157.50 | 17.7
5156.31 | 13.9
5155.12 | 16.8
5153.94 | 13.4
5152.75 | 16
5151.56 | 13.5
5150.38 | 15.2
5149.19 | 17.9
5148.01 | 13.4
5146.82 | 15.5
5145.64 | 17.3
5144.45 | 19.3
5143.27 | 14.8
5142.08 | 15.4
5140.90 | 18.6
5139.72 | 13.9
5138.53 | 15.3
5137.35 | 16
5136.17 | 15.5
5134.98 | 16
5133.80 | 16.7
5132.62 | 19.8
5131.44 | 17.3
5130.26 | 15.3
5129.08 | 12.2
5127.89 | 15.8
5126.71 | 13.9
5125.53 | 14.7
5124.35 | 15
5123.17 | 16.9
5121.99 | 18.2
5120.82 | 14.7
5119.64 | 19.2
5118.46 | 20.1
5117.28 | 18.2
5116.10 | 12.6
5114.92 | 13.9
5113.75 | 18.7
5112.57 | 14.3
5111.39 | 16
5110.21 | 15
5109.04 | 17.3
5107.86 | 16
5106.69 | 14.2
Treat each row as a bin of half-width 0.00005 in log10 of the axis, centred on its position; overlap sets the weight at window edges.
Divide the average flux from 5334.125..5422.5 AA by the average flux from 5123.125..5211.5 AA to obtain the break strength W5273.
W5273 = 1.44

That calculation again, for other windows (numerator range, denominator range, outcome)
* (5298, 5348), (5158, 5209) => 1.43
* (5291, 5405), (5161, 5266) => 1.25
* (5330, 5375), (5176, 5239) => 1.23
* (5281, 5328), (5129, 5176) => 1.39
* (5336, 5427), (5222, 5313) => 1.08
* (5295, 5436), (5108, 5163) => 1.33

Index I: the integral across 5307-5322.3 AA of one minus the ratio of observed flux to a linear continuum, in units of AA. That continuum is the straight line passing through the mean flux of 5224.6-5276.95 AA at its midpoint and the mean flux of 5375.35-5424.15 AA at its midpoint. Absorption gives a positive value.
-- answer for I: -1.2 AA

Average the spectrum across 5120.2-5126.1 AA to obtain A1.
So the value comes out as 15.9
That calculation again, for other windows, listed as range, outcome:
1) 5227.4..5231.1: 18.5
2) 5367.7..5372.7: 20.9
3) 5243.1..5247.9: 19.4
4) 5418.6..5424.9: 22.7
